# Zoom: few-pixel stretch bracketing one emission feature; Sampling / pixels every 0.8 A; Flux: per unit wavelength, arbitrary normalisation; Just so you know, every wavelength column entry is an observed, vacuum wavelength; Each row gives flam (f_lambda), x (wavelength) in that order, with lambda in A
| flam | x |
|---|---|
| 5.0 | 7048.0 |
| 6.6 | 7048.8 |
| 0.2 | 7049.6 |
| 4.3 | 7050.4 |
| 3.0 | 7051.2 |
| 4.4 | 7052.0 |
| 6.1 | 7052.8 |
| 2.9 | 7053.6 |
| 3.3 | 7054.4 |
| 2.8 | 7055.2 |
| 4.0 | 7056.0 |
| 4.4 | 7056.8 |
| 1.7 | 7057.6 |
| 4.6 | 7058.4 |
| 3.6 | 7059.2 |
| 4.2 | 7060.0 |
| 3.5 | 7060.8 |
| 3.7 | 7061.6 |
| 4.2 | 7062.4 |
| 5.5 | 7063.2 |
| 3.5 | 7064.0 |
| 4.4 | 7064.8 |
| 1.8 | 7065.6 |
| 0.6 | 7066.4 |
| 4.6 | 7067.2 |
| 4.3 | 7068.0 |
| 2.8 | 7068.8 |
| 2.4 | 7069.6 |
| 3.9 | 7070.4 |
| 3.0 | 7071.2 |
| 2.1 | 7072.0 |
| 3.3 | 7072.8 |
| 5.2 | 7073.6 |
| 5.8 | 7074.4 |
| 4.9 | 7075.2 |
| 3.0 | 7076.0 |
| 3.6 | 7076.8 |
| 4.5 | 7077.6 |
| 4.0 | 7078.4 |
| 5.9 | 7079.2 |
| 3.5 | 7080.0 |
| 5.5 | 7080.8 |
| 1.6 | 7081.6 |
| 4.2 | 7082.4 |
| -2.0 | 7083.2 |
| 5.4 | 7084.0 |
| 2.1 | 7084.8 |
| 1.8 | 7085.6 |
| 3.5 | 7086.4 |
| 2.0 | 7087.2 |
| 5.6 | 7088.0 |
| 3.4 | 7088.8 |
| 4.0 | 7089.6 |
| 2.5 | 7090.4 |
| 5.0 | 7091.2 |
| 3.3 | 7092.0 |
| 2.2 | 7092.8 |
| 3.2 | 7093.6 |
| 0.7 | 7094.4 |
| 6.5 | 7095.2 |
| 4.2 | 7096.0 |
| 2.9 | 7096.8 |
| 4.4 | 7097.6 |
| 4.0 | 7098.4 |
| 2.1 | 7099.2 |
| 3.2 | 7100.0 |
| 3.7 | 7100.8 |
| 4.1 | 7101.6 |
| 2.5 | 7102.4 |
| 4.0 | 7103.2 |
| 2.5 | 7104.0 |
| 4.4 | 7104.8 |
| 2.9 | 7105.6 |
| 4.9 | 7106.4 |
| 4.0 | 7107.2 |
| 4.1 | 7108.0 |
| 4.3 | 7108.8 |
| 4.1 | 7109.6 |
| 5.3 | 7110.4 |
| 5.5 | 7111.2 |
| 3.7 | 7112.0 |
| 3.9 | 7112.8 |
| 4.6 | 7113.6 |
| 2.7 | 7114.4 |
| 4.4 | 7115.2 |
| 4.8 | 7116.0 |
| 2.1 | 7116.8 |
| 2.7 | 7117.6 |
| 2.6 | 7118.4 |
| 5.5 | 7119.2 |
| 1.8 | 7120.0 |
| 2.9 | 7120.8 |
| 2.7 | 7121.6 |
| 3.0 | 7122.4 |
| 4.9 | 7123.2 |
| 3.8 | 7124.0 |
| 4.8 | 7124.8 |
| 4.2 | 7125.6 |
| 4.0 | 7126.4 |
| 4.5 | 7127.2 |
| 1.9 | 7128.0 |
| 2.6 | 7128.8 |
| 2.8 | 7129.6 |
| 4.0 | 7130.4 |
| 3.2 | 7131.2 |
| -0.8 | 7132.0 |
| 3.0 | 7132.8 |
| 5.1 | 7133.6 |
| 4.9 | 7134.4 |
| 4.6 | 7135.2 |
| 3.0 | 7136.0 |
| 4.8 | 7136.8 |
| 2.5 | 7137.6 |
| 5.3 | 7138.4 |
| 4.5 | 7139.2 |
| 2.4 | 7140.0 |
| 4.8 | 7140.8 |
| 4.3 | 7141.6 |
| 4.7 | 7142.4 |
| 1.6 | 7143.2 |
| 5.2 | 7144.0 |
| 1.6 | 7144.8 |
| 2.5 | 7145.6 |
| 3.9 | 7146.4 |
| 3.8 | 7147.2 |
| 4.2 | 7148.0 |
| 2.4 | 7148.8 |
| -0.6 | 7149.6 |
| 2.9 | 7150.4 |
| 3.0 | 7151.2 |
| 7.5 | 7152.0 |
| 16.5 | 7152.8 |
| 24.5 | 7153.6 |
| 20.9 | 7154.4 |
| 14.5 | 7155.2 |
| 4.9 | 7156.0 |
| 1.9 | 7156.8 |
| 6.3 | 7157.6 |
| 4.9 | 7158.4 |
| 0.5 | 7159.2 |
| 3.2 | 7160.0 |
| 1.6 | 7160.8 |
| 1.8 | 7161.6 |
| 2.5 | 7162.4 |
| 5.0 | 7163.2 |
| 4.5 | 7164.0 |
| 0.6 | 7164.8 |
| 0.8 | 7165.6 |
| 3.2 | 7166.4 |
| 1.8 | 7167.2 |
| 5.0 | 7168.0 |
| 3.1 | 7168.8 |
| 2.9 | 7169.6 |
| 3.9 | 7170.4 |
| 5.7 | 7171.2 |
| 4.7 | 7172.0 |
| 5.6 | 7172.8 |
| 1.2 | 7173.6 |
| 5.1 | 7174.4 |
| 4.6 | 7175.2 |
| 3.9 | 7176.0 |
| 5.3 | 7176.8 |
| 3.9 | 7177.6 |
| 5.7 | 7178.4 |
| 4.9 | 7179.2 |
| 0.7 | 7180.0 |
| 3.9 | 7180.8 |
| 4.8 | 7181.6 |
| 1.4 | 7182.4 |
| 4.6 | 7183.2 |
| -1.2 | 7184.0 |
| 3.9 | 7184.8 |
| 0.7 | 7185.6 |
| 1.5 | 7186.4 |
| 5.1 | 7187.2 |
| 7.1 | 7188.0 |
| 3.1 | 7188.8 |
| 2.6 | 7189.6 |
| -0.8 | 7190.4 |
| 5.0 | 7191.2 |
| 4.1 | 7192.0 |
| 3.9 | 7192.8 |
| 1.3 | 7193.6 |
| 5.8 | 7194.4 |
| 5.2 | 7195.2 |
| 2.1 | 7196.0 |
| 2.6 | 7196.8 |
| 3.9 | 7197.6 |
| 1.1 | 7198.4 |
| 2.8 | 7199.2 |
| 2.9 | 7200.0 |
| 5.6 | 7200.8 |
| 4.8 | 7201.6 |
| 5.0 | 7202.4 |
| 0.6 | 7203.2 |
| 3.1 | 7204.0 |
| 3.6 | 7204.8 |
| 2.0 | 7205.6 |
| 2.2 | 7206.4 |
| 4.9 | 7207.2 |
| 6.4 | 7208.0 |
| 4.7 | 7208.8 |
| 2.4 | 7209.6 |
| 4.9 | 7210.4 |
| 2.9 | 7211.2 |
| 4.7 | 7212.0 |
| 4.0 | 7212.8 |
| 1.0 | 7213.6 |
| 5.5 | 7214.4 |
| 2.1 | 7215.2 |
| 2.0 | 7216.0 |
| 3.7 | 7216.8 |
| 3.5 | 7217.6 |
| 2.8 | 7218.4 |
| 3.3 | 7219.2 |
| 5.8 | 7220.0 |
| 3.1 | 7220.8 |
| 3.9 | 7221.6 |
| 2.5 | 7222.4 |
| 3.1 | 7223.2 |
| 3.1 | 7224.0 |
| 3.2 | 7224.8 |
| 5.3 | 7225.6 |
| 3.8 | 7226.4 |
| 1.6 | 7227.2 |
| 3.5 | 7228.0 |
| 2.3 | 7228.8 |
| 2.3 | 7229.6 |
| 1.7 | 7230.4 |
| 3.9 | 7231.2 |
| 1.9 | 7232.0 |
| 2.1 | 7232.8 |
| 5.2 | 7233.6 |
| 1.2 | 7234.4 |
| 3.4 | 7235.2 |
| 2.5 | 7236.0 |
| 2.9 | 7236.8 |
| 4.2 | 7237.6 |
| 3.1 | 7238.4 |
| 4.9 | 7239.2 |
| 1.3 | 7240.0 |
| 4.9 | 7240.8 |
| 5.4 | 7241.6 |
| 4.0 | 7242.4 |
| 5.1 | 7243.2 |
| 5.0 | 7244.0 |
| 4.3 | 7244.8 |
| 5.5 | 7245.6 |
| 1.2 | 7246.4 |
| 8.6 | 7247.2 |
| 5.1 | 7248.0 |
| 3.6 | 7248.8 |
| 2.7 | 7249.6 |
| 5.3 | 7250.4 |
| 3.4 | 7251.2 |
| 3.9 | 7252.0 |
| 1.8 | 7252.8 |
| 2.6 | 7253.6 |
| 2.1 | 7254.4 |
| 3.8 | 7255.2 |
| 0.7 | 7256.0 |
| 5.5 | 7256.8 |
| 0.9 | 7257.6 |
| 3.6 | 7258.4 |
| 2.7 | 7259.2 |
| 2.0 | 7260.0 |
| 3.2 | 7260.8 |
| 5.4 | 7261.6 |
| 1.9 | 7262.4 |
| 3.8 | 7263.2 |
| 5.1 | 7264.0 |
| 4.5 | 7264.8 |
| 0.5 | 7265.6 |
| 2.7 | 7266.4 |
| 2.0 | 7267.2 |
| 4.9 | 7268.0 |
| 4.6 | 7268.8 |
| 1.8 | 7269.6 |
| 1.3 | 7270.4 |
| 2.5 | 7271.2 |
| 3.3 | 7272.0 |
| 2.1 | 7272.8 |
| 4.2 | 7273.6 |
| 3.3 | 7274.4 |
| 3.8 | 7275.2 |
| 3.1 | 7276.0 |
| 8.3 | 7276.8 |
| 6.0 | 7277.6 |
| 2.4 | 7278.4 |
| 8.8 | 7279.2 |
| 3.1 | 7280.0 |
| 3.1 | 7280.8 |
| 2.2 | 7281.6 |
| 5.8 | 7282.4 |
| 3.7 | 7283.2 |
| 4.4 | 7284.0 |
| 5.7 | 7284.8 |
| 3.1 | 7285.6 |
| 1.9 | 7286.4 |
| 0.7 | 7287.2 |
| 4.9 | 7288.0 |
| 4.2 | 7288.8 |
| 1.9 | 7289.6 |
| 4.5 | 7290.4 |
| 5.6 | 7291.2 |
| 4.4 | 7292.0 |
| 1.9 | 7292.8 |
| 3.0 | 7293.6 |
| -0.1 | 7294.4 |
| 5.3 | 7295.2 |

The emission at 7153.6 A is H-alpha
